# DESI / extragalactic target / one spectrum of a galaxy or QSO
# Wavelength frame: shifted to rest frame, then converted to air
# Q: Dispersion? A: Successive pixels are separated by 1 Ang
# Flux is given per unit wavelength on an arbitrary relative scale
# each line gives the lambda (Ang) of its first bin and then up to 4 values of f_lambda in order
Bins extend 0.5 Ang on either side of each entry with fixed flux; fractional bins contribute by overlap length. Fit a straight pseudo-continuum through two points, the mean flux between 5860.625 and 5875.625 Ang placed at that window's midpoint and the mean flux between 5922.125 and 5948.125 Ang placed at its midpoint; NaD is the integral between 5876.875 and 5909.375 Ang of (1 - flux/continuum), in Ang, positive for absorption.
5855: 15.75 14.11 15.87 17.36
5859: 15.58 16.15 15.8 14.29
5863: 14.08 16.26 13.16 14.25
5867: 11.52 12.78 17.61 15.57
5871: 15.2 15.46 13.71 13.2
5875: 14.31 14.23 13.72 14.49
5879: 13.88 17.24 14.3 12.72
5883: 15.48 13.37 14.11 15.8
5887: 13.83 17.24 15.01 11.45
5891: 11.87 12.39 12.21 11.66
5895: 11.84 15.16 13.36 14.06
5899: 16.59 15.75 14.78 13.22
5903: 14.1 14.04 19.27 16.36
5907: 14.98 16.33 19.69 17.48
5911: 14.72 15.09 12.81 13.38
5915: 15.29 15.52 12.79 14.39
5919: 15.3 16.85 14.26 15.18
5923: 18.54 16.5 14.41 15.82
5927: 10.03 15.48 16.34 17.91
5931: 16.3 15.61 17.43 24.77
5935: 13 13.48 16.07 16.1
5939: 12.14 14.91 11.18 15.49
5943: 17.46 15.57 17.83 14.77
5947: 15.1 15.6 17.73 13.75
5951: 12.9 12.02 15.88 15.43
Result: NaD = 0.8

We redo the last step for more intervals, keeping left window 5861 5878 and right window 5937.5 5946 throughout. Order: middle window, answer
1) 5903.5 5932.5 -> -1.4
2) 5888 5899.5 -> 0.9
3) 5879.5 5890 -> -0.2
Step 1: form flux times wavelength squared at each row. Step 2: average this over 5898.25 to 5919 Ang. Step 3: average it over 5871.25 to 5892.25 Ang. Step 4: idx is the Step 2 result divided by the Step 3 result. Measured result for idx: 1.1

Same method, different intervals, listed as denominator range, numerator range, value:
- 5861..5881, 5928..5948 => 1.12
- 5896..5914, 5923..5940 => 1.03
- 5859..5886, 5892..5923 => 1.04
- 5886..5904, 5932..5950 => 1.15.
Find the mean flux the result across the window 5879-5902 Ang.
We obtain 14.1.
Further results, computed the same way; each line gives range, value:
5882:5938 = 15.1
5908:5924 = 15.5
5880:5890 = 14.6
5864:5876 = 14.3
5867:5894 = 14.2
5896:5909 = 15.4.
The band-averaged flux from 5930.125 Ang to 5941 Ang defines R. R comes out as 15.8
